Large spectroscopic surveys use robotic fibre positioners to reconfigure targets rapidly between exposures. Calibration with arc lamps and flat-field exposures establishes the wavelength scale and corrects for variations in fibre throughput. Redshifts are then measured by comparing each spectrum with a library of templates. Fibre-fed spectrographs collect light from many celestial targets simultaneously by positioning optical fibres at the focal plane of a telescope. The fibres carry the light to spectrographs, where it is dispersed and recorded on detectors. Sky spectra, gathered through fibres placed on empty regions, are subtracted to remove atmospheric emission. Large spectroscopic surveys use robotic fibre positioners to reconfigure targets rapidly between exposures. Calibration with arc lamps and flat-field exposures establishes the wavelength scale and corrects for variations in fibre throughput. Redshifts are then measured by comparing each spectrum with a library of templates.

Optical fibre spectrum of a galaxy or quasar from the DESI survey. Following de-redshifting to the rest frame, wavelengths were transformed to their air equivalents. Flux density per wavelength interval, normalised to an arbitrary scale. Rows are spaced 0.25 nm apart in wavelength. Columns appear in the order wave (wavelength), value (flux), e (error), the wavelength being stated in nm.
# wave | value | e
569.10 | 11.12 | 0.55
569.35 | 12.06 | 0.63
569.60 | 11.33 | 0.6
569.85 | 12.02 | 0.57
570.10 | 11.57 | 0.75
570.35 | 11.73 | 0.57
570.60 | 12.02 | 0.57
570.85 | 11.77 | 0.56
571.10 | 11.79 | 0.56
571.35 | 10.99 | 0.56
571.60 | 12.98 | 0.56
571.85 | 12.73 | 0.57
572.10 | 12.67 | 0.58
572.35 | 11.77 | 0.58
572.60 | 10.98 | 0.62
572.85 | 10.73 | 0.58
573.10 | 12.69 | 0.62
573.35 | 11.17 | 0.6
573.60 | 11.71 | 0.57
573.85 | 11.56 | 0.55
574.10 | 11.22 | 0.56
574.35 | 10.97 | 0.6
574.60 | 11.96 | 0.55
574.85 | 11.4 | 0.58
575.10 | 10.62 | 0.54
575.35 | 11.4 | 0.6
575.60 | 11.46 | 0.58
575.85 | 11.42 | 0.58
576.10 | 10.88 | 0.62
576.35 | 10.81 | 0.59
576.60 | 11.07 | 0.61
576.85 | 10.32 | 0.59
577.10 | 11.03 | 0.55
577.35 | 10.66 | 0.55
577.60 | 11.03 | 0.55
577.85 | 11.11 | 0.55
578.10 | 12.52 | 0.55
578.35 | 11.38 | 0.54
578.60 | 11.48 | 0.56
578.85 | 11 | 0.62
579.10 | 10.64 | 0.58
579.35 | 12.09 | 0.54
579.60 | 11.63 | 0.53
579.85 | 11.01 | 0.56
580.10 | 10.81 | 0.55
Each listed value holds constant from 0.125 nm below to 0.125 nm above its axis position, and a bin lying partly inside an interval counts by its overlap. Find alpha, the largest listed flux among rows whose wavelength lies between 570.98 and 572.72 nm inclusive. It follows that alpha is 12.98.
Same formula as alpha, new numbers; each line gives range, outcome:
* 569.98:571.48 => 12.02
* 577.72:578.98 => 12.52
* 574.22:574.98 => 11.96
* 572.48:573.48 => 12.69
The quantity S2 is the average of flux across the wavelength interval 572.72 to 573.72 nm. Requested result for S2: 11.6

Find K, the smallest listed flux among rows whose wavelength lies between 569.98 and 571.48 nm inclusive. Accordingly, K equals 10.99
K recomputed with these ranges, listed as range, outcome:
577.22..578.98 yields 10.66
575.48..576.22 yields 10.88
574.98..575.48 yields 10.62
